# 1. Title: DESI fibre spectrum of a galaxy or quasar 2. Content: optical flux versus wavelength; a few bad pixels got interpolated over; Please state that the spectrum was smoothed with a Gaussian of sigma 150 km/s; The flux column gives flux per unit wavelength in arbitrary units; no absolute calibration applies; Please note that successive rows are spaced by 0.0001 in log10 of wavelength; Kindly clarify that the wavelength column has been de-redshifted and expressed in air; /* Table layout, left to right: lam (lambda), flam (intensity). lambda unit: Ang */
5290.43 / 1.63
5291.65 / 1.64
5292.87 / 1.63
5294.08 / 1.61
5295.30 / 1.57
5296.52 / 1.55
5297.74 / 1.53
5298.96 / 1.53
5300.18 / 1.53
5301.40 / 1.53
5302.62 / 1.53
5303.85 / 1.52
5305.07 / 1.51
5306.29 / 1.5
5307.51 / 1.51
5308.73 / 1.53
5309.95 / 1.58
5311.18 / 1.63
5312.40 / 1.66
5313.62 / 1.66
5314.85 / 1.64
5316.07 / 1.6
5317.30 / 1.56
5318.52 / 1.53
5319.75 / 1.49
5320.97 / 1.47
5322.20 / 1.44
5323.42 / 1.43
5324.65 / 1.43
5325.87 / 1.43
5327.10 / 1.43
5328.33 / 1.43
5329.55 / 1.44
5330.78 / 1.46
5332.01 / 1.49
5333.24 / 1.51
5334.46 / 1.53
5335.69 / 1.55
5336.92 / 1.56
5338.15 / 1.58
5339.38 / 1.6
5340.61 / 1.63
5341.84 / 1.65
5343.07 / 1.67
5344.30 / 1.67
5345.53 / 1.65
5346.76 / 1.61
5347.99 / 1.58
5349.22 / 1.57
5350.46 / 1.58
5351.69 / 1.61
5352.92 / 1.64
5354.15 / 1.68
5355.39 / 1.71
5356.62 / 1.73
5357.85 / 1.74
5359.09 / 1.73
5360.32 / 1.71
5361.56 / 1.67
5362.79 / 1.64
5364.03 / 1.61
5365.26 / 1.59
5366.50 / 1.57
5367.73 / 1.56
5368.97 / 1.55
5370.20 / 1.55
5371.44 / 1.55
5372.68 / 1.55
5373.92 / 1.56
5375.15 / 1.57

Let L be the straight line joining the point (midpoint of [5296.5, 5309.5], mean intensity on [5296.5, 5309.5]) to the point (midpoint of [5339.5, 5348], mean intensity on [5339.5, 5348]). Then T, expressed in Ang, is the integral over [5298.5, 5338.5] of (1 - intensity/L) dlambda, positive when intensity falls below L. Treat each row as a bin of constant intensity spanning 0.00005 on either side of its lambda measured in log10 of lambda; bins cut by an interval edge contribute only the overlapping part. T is 1.2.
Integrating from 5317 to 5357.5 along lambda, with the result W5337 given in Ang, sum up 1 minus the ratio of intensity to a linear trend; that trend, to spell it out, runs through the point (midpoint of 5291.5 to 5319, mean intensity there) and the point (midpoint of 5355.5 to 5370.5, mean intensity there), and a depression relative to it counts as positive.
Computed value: 1.33 Ang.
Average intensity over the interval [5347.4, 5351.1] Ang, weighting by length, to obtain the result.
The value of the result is 1.57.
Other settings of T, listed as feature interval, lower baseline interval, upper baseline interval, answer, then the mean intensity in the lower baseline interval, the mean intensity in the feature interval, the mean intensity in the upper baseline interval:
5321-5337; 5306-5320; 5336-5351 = 1.27 Ang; 1.58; 1.47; 1.61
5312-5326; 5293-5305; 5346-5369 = 0.42 Ang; 1.55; 1.53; 1.64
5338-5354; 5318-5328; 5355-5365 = -0.22 Ang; 1.45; 1.62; 1.69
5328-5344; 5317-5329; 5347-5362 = -0.06 Ang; 1.46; 1.55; 1.66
